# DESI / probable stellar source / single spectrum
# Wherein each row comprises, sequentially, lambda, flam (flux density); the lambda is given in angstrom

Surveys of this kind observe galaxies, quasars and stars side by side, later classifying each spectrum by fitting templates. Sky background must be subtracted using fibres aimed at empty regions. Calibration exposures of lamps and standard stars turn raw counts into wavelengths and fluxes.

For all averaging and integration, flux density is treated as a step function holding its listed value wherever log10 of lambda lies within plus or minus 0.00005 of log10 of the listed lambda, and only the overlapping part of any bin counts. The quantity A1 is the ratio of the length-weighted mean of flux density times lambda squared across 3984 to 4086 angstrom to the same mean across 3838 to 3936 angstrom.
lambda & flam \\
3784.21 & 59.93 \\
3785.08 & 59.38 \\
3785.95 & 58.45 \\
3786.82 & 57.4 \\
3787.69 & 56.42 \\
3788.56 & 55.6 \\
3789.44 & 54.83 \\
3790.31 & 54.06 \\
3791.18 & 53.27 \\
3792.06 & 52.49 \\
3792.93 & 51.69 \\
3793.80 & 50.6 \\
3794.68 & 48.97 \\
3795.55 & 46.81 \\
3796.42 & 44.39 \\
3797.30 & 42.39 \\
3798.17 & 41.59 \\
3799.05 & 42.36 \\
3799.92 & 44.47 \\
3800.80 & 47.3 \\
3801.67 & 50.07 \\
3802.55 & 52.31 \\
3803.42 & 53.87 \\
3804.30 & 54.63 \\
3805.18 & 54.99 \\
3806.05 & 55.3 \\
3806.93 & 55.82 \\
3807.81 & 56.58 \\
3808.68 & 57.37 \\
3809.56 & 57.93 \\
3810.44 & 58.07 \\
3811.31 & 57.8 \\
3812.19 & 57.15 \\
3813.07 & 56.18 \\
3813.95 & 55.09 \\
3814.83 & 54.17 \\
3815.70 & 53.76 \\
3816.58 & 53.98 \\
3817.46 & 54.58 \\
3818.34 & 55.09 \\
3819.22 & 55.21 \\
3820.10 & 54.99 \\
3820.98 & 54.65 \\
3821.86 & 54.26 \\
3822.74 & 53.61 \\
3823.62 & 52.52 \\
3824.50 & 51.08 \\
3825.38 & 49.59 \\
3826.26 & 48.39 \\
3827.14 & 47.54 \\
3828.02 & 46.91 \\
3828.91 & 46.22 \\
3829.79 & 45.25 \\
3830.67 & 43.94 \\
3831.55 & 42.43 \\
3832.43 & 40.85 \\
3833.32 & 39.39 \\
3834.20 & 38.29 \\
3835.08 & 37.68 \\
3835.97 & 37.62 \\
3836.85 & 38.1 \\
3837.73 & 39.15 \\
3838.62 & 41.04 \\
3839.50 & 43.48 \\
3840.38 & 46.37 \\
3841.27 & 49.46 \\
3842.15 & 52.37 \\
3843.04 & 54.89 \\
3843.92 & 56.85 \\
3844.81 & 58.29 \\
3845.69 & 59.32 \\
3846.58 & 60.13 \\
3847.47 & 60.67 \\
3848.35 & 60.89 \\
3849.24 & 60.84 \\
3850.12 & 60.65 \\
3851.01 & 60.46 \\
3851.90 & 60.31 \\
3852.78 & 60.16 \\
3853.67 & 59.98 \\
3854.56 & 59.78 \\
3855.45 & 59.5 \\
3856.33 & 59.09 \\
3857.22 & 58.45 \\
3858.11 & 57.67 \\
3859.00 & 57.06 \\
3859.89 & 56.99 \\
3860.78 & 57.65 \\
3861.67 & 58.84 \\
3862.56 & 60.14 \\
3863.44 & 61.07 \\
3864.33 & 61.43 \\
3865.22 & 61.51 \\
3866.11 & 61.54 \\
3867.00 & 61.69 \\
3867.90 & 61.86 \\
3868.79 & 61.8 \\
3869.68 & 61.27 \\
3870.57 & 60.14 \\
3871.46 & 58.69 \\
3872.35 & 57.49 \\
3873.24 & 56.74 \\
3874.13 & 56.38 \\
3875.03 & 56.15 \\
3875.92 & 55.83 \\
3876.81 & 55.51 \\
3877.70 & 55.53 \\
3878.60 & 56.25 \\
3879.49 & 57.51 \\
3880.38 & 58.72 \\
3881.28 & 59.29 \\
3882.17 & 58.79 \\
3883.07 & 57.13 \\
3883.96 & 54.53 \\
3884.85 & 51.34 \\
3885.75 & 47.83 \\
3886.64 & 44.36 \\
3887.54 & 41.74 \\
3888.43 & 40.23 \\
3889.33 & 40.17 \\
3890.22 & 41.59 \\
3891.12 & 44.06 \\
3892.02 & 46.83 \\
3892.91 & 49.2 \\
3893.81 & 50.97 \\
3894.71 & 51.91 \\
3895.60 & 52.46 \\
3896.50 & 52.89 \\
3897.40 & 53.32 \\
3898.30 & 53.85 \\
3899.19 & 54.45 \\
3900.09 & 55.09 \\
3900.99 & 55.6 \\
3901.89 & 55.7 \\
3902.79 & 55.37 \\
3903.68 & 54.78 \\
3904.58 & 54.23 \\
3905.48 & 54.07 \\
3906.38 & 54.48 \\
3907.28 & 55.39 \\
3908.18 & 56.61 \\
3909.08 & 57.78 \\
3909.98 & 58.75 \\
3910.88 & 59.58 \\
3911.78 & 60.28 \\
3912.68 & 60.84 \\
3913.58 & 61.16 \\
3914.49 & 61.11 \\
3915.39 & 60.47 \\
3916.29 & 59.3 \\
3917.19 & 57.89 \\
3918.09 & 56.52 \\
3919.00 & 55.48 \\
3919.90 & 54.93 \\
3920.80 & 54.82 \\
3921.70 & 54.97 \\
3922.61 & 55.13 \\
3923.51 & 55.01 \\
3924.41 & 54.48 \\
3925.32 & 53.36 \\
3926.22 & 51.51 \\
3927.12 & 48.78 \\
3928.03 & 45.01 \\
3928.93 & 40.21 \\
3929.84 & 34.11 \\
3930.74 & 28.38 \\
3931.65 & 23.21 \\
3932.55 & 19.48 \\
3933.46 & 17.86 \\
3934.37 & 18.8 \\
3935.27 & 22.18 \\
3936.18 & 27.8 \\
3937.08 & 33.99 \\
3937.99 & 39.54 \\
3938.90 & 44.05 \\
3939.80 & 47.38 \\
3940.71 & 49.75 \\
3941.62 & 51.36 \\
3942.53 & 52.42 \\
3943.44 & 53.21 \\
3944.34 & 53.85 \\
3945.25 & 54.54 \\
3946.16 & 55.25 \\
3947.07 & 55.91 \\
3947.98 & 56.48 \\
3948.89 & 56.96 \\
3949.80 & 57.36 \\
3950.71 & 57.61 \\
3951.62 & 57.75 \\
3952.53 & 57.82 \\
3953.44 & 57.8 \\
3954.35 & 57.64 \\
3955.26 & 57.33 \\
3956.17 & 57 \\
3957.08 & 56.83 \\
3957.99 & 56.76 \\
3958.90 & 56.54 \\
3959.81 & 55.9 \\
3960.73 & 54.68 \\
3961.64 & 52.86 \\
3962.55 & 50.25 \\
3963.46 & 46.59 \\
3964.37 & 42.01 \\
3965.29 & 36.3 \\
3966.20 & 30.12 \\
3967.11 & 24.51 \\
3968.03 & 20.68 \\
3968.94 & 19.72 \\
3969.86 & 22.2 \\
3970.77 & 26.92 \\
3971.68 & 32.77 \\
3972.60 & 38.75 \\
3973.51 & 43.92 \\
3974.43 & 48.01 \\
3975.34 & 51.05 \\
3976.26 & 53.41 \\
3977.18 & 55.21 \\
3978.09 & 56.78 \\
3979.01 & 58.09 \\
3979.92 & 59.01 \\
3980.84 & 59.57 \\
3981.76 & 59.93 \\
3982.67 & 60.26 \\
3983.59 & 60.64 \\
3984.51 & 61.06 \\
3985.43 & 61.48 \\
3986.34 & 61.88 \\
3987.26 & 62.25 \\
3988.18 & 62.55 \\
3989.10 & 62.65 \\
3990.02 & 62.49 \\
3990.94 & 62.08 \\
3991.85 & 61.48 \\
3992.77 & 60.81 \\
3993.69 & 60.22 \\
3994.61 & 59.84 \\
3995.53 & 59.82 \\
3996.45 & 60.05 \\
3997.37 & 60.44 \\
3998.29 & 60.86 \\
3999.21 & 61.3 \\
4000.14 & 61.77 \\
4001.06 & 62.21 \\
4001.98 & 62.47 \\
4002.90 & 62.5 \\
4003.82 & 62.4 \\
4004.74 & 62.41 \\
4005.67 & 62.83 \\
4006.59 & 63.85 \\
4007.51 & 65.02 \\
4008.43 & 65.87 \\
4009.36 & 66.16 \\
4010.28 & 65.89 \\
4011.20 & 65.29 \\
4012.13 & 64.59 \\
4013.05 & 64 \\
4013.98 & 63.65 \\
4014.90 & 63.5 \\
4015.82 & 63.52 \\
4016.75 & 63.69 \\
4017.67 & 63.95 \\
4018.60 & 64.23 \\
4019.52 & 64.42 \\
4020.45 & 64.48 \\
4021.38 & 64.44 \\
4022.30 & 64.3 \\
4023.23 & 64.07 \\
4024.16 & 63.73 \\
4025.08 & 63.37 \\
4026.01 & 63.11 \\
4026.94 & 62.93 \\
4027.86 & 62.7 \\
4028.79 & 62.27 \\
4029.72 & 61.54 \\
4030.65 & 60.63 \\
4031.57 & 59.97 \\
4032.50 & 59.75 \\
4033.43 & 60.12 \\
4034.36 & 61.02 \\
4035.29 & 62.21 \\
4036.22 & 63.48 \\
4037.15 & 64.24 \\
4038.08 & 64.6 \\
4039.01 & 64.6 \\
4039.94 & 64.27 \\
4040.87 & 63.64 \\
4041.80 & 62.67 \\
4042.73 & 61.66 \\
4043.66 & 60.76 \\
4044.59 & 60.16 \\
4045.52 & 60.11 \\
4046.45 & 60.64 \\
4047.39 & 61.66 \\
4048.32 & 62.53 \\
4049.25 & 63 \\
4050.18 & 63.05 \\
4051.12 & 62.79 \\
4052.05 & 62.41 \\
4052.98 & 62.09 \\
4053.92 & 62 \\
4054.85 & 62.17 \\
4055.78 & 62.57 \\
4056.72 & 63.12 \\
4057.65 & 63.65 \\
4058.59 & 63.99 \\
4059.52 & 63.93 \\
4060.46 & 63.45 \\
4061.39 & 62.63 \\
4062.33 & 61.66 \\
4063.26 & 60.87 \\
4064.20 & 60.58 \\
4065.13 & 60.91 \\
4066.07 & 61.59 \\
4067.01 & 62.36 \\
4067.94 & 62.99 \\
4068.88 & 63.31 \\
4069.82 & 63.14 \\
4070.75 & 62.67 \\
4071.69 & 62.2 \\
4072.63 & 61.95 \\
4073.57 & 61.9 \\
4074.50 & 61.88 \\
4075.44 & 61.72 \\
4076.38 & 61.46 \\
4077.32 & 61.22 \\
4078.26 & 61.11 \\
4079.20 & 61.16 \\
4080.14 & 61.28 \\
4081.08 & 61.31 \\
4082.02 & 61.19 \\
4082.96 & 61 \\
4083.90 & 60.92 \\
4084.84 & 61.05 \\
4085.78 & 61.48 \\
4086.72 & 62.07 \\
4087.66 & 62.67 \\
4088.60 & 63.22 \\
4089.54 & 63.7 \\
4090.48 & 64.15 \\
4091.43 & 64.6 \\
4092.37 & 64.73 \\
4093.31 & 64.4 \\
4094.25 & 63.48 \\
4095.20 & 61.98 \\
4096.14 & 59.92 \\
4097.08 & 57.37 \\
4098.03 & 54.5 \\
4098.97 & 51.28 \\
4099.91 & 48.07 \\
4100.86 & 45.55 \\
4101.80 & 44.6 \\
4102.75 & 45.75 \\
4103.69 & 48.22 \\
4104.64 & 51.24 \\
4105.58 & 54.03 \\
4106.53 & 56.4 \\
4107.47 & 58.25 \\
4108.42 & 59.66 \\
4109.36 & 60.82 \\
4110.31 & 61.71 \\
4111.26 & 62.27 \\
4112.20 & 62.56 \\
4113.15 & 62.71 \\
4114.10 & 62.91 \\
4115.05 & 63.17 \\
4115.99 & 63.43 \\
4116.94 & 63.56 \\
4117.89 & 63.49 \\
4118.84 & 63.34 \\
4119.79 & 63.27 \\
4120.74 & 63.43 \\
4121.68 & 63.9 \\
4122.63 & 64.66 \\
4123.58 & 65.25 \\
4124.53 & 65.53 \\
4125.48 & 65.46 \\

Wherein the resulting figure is 1.3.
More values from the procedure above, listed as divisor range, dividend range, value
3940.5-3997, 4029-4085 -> 1.24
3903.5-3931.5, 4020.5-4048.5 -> 1.24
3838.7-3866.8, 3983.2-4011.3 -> 1.16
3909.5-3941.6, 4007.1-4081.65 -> 1.43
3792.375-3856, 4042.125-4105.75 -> 1.33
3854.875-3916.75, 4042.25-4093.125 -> 1.22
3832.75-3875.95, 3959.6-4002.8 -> 1.01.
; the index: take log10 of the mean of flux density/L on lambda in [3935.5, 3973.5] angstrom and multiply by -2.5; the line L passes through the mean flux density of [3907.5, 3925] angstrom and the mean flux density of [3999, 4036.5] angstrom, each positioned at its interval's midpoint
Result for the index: 0.27 mag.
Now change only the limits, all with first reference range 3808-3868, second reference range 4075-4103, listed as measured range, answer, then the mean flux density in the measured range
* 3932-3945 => 0.416 mag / 38.1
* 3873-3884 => -0.045 mag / 56.9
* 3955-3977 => 0.293 mag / 43.1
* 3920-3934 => 0.290 mag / 42.6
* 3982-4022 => -0.096 mag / 62.7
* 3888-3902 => 0.108 mag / 49.7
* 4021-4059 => -0.077 mag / 62.5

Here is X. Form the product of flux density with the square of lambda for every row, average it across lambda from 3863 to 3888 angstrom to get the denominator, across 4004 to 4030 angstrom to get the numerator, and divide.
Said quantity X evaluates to 1.21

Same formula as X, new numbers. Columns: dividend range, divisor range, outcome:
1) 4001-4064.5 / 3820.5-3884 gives 1.27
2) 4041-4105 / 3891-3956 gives 1.29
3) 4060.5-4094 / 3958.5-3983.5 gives 1.45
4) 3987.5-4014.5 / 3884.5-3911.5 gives 1.28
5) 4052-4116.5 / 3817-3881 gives 1.25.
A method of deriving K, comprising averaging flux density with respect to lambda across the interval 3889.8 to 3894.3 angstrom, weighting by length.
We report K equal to 46.5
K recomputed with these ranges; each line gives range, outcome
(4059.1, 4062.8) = 62.9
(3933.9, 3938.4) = 28.3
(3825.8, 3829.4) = 47.2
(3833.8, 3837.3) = 38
